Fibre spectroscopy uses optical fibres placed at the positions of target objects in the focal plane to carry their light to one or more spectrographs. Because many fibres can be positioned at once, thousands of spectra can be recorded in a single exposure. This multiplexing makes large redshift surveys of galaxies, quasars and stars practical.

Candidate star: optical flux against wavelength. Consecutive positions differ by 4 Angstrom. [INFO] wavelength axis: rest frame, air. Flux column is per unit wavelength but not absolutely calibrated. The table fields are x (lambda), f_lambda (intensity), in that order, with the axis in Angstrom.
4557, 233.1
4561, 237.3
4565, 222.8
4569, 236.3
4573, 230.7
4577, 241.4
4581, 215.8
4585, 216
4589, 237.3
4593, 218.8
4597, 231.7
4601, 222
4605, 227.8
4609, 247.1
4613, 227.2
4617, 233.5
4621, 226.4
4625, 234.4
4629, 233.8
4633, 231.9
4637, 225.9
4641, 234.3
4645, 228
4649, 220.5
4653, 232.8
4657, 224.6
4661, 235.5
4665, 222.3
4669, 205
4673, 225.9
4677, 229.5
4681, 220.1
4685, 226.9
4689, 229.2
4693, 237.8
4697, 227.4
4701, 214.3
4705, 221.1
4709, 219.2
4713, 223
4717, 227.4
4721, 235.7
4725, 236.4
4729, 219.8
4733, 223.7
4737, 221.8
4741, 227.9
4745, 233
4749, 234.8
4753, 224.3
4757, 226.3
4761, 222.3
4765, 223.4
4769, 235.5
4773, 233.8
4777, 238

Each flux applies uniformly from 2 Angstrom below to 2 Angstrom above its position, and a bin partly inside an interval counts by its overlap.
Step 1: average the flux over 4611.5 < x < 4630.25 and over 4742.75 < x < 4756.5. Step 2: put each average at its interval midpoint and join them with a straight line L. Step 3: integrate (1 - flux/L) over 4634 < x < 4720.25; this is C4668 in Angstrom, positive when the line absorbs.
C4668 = 1.9 Angstrom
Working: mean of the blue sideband 231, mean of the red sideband 230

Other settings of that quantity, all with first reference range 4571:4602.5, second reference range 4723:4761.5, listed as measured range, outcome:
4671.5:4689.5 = 0.08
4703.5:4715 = 0.30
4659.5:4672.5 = 0.35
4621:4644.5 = -0.46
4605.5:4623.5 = -0.49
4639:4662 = -0.21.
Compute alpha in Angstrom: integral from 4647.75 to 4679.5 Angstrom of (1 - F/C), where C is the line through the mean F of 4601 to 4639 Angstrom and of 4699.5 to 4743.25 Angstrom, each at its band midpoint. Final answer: 0.6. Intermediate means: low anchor 231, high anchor 225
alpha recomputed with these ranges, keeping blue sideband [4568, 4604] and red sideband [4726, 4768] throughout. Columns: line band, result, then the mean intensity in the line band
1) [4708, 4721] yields 0.06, 225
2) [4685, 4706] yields 0.03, 226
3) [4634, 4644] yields -0.13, 230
